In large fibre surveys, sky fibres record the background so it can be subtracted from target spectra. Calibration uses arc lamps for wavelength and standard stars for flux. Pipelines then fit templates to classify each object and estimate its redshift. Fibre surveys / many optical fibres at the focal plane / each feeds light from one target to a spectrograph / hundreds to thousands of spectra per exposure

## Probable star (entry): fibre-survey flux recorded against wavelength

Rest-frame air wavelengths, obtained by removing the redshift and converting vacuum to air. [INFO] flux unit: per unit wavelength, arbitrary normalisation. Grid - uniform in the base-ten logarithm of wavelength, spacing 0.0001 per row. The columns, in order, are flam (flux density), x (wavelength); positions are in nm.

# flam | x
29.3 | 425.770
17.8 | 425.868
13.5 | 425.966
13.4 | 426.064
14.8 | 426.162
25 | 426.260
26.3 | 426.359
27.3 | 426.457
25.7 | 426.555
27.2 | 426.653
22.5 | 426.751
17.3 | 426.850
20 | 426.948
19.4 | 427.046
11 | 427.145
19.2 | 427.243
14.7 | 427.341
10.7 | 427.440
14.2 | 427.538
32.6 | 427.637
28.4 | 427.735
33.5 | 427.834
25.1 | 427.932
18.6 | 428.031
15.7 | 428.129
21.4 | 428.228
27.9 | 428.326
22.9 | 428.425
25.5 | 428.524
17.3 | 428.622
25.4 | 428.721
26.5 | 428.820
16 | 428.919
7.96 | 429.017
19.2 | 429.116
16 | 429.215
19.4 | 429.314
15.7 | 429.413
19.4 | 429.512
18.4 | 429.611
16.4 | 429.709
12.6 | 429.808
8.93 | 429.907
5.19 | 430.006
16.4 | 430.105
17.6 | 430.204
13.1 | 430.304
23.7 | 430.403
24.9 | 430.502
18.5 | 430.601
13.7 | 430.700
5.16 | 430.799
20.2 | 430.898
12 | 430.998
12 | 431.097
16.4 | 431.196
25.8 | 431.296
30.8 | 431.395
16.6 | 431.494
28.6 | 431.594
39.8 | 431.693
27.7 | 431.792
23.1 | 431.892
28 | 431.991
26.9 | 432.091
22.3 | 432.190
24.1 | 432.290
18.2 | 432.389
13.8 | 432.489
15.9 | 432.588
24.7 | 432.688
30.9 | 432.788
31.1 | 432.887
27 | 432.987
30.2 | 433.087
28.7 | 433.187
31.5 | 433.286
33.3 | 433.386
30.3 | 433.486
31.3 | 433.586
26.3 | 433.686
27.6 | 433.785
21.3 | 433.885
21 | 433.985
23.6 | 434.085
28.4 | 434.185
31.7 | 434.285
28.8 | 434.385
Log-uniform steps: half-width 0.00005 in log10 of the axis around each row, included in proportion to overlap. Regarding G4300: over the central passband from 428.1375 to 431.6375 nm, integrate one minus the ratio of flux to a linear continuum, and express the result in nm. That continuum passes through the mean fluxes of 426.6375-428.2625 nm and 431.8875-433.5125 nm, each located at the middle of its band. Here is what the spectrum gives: 0.728 nm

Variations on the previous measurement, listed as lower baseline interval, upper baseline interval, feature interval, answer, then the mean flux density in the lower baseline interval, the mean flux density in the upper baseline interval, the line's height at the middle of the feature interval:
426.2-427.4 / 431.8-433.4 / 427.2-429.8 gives 0.25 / 21.1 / 25.5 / 22.4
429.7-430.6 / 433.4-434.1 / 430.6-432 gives -0.13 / 15.5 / 26.4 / 19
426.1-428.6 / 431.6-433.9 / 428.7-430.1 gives 0.45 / 21.8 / 26.8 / 23.7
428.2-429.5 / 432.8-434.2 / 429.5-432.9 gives 0.60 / 20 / 28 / 24.1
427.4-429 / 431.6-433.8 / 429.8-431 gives 0.47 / 22.4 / 27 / 24.6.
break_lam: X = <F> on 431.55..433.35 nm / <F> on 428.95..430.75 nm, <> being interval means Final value 1.65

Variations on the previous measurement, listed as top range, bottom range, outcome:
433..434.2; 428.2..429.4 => 1.37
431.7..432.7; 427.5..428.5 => 0.96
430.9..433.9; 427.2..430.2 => 1.32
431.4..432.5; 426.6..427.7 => 1.31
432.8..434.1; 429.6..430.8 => 1.84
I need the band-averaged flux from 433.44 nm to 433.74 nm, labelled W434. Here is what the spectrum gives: 29.3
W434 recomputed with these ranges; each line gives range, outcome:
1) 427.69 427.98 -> 29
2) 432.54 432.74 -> 20.4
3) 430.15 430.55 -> 19.7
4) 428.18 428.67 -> 23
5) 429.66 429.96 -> 12.6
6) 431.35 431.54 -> 23.7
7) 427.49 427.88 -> 27.1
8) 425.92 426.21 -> 13.9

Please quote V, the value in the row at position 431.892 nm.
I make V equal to 23.1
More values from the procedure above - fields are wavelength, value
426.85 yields 17.3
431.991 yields 28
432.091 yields 26.9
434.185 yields 28.4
